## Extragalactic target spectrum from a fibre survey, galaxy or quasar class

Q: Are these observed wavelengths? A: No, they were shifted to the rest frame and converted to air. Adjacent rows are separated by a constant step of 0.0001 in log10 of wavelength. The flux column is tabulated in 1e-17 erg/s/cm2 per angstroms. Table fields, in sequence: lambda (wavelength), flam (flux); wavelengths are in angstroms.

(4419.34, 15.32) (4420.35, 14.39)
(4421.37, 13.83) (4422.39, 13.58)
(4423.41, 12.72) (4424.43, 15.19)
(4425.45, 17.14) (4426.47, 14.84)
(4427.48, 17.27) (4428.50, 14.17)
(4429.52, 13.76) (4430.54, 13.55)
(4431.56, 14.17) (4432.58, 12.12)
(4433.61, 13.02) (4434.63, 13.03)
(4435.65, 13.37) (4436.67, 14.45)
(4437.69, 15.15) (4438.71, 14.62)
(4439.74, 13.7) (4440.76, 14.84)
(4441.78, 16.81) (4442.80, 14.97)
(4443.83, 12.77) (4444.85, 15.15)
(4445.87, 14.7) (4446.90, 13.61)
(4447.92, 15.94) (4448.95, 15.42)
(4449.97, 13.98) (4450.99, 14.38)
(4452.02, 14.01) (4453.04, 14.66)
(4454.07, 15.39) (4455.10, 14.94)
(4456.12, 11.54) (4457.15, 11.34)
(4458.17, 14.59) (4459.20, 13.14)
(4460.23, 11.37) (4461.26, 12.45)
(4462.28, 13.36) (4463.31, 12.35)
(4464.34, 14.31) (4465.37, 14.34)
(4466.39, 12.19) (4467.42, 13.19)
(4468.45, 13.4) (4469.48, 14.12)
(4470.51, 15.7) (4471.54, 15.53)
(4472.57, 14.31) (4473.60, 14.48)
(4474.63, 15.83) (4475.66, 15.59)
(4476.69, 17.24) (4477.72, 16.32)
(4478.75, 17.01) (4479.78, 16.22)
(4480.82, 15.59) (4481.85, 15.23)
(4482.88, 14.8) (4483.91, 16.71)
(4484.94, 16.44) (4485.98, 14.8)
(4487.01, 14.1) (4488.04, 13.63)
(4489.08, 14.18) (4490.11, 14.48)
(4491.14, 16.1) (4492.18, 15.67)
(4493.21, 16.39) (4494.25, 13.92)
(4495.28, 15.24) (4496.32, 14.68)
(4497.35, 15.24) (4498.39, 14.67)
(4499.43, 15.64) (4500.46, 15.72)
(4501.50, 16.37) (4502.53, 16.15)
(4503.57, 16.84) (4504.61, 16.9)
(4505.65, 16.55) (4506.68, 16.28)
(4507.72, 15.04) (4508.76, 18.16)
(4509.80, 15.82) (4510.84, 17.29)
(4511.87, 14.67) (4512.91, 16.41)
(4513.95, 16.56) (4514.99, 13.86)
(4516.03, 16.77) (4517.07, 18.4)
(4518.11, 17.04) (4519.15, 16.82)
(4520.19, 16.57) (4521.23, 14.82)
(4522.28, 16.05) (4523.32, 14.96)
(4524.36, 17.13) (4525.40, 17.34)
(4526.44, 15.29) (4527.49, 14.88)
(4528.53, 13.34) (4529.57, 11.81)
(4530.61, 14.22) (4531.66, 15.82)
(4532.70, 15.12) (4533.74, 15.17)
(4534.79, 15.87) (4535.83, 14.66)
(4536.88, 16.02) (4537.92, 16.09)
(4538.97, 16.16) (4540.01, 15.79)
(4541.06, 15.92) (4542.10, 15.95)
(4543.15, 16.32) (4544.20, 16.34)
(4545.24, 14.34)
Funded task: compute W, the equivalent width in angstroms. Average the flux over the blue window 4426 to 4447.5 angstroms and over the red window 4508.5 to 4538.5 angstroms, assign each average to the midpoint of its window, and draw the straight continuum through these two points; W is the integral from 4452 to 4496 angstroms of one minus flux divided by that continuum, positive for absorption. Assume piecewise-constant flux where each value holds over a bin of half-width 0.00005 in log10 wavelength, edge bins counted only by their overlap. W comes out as 1.04 angstroms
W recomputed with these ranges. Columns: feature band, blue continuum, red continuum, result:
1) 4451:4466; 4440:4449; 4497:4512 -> 1.7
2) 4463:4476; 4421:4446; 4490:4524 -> 0.8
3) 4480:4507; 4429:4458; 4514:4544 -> -0.8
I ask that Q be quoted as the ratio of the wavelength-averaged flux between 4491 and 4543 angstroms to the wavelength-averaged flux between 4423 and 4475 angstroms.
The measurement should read 1.11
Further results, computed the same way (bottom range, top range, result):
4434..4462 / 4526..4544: 1.08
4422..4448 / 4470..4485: 1.10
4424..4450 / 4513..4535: 1.07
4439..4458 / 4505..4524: 1.13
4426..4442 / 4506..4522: 1.14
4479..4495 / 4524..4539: 1.00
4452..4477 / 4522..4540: 1.10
